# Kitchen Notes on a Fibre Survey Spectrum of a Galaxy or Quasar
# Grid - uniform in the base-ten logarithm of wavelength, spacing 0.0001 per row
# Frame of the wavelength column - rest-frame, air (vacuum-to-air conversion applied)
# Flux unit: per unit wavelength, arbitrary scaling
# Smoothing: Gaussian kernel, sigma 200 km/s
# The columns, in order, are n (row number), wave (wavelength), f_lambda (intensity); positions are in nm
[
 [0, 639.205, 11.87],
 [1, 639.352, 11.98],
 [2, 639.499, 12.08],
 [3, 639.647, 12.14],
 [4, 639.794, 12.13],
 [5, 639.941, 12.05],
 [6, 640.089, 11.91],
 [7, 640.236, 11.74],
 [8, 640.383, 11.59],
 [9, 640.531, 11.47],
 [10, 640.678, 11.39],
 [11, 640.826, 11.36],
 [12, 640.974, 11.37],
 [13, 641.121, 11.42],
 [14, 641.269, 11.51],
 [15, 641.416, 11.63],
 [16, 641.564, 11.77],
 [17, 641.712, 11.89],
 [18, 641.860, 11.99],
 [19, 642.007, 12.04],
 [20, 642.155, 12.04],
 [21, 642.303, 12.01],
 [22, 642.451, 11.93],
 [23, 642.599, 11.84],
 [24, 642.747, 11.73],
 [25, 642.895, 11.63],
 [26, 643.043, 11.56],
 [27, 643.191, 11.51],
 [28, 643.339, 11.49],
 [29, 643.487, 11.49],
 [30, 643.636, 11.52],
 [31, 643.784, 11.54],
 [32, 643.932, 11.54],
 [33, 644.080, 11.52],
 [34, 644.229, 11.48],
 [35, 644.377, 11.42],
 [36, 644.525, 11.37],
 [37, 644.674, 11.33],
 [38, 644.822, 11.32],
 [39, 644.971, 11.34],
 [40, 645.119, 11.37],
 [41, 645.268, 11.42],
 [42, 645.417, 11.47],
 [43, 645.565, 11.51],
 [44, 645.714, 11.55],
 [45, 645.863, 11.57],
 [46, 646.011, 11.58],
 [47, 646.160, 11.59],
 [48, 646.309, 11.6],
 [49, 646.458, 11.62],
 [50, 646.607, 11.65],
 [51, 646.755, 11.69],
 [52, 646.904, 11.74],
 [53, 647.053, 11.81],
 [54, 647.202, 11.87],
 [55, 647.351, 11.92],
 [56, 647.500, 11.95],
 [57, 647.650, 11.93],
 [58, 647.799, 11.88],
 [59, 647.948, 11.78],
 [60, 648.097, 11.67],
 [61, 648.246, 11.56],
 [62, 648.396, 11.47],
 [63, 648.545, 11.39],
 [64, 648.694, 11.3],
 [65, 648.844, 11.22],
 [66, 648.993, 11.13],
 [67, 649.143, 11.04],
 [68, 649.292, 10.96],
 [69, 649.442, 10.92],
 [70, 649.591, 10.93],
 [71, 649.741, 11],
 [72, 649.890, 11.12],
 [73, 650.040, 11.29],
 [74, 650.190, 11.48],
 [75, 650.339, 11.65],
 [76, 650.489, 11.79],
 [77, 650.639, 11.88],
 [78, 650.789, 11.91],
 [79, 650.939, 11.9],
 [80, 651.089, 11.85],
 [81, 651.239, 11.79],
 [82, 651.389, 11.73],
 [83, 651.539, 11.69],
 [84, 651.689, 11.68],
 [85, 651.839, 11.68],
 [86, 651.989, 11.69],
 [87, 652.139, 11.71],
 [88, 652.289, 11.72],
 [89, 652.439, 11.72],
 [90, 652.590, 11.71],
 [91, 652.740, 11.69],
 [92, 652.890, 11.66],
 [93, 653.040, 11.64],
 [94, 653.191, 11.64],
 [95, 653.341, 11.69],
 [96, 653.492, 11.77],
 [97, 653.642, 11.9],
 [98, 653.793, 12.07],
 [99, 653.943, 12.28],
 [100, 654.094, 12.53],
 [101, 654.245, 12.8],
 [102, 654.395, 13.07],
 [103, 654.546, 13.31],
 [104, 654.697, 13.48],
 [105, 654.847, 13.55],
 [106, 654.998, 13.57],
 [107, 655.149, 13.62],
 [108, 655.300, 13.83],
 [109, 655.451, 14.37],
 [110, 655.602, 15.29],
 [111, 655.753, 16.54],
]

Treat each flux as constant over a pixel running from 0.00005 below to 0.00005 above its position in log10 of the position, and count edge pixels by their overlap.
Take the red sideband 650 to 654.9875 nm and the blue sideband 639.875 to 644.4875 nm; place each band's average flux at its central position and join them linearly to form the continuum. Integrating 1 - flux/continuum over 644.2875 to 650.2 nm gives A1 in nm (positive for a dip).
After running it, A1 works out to 0.18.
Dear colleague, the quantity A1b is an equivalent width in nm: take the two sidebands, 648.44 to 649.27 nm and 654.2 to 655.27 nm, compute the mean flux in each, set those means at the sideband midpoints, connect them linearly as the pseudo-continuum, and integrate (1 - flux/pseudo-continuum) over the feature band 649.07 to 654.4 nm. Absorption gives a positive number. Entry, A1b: 0.25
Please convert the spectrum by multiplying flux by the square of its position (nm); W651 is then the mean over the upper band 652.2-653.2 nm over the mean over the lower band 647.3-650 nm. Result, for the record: 1.04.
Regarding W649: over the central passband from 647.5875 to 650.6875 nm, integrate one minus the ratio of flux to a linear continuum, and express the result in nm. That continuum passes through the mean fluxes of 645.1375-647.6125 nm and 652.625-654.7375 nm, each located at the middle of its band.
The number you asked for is 0.12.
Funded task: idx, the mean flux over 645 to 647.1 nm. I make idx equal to 11.6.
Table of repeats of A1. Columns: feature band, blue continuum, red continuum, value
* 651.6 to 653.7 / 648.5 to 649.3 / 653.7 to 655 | 0.11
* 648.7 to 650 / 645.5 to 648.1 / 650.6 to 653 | 0.07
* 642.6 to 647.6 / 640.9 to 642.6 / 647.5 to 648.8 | 0.06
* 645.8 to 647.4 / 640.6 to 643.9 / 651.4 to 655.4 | 0.03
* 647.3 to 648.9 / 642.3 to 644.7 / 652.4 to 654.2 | 0.01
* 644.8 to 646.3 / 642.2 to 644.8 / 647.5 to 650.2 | 0.00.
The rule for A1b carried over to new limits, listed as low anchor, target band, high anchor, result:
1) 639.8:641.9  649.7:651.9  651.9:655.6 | 0.12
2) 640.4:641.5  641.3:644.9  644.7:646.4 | -0.06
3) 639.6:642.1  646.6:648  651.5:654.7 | 0.01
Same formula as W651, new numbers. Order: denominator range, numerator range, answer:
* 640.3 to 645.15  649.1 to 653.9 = 1.03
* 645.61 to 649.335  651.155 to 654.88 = 1.06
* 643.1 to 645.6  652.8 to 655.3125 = 1.13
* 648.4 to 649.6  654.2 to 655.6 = 1.24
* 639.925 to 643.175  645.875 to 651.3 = 1.01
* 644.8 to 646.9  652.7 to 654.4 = 1.07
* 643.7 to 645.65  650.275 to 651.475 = 1.05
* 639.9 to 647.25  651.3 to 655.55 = 1.10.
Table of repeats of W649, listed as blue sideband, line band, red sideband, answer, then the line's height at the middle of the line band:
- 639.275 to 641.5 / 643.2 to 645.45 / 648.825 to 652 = 0.03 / 11.6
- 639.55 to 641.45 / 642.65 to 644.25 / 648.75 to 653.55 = 0.01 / 11.6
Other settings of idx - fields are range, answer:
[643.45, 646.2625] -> 11.5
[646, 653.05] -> 11.6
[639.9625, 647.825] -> 11.6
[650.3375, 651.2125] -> 11.8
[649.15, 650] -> 11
